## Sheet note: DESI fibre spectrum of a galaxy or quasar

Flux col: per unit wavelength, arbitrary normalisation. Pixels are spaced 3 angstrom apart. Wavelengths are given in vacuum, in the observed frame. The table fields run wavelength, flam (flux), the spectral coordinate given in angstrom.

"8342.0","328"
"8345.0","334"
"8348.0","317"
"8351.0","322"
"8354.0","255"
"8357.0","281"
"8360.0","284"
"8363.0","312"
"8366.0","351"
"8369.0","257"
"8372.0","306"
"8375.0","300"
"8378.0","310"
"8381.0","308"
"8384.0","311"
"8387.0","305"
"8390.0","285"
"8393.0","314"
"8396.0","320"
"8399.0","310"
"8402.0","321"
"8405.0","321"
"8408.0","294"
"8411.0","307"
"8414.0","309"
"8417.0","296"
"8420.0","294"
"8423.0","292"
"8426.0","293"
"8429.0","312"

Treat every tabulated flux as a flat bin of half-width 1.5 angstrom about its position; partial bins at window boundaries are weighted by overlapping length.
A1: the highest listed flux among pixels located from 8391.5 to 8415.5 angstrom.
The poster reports 321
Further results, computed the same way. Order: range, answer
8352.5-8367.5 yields 351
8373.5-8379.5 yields 310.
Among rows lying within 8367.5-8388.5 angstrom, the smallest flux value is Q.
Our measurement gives 257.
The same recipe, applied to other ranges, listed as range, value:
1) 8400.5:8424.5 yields 292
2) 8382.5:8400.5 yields 285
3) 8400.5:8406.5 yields 321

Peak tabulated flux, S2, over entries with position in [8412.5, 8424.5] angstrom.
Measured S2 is 309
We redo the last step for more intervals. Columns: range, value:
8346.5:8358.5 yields 322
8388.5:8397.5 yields 320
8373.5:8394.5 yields 314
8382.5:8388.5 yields 311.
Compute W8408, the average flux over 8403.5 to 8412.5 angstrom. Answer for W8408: 307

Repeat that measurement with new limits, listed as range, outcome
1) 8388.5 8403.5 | 310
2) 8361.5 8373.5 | 306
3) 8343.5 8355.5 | 307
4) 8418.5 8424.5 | 293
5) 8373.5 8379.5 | 305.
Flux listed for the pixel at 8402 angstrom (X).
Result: 321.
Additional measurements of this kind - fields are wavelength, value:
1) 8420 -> 294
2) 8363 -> 312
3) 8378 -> 310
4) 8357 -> 281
